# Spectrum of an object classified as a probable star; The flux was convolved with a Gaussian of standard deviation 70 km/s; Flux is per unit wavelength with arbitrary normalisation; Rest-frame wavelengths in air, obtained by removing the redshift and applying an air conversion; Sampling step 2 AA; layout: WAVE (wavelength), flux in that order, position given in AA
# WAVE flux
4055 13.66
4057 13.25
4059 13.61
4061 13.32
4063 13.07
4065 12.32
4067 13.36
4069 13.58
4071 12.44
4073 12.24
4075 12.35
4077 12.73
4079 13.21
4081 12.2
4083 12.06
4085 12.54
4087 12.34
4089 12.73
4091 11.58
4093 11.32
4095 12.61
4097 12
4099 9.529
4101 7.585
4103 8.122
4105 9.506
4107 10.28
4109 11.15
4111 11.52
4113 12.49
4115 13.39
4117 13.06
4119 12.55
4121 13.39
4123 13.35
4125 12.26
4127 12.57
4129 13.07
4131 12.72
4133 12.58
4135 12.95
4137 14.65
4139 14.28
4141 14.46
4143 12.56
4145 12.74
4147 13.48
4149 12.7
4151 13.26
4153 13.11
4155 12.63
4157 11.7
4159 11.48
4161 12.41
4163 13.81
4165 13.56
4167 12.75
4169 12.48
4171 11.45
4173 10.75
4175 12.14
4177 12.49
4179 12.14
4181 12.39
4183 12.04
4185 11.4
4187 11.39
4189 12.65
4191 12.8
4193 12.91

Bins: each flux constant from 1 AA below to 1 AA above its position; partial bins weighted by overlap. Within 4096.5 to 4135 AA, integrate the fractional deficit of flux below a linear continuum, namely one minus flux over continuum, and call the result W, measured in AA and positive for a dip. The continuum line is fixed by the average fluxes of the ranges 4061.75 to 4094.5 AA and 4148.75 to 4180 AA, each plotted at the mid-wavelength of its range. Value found 2.48 AA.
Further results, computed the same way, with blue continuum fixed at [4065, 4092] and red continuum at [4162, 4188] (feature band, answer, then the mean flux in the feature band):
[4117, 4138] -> -1.1 AA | 13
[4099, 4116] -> 2.7 AA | 10.4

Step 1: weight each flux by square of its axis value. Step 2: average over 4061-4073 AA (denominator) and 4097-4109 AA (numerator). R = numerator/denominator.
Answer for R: 0.74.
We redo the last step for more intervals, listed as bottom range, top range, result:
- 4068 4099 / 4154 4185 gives 1.04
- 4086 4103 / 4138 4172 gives 1.20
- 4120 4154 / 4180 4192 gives 0.94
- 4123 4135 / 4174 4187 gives 0.97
